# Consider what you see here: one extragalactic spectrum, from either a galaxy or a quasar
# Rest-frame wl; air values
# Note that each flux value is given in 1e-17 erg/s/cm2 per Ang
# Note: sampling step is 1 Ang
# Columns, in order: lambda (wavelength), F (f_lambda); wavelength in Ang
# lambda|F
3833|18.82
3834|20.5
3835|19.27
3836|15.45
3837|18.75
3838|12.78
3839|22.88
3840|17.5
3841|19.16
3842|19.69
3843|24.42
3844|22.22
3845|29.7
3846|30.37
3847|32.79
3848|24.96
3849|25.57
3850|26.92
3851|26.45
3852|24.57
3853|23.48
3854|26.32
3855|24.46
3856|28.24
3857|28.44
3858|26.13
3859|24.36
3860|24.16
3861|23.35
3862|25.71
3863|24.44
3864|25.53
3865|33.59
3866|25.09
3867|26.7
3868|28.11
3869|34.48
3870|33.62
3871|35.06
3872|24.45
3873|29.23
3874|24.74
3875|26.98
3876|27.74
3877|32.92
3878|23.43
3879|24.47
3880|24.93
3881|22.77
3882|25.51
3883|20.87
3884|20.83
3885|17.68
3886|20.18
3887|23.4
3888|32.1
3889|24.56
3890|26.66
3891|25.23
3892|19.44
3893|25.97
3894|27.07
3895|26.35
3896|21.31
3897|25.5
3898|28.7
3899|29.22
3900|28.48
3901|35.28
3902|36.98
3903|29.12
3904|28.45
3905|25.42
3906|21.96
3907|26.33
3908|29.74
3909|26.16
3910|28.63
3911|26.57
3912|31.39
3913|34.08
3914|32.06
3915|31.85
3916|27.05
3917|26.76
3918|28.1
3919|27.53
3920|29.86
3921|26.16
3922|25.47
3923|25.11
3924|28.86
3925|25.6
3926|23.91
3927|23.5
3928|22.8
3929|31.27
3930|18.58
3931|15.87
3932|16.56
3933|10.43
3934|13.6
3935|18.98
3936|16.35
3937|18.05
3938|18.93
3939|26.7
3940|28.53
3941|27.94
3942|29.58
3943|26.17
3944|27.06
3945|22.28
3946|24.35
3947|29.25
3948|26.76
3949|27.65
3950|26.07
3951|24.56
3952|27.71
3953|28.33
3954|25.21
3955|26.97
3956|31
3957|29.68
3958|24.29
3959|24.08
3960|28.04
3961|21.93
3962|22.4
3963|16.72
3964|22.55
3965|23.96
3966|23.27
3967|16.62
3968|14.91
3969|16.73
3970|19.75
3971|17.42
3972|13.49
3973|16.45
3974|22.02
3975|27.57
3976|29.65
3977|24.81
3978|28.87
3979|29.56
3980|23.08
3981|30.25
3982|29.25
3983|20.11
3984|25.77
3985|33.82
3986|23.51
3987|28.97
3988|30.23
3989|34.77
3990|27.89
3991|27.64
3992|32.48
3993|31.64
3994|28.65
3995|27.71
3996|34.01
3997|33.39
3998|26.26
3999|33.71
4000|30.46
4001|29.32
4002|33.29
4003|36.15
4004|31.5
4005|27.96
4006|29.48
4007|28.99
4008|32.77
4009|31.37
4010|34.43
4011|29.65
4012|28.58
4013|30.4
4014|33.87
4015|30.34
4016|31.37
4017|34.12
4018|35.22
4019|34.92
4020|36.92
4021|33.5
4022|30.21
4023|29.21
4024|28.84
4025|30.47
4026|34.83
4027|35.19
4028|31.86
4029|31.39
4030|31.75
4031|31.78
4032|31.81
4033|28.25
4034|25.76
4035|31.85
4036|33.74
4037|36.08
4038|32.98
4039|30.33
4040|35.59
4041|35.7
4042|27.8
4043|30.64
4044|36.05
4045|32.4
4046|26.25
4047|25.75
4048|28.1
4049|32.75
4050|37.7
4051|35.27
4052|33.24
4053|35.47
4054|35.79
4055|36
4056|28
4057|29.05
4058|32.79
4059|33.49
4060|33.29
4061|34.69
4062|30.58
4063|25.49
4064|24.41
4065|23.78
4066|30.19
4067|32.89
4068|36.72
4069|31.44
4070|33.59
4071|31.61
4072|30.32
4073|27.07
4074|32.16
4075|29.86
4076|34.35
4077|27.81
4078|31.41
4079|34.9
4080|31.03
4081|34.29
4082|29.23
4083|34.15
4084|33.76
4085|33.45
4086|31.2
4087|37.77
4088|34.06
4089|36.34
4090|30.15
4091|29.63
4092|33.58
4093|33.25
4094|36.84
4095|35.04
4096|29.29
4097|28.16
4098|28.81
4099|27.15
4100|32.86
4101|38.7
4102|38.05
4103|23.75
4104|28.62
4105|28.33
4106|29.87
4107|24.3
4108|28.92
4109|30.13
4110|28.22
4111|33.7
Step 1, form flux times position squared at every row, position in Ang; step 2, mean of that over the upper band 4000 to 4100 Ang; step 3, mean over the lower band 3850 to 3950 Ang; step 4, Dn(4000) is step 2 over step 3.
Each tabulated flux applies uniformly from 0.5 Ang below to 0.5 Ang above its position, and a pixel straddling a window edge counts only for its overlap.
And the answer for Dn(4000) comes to 1.3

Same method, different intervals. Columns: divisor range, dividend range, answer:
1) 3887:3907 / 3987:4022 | 1.23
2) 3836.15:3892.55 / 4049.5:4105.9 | 1.41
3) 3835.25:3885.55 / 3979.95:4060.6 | 1.35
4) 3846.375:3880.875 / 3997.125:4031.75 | 1.27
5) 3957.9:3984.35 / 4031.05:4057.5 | 1.46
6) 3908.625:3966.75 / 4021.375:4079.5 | 1.34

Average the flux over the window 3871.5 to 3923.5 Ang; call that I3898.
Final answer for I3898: 26.7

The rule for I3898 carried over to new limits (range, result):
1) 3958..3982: 22.5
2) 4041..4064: 31.8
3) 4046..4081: 31.5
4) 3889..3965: 25.6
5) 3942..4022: 27.6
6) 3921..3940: 21.5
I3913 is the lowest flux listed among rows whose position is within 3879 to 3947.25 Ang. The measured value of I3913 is 10.43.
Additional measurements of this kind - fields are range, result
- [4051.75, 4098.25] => 23.78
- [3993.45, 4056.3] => 25.75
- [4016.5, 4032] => 28.84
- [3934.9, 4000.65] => 13.49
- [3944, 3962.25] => 21.93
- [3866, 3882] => 22.77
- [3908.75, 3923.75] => 25.11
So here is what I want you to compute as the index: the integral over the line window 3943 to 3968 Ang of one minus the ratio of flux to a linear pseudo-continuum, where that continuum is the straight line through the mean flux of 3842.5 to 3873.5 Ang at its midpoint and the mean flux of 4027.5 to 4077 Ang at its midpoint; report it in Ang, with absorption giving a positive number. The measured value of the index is 3.8 Ang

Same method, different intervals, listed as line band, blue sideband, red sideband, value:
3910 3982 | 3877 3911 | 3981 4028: 9.70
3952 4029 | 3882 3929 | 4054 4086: 2.94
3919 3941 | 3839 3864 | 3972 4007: 3.80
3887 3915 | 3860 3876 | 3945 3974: -1.79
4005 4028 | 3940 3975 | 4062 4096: -3.52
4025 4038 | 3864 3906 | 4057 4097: -0.57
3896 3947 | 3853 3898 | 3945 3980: -1.78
